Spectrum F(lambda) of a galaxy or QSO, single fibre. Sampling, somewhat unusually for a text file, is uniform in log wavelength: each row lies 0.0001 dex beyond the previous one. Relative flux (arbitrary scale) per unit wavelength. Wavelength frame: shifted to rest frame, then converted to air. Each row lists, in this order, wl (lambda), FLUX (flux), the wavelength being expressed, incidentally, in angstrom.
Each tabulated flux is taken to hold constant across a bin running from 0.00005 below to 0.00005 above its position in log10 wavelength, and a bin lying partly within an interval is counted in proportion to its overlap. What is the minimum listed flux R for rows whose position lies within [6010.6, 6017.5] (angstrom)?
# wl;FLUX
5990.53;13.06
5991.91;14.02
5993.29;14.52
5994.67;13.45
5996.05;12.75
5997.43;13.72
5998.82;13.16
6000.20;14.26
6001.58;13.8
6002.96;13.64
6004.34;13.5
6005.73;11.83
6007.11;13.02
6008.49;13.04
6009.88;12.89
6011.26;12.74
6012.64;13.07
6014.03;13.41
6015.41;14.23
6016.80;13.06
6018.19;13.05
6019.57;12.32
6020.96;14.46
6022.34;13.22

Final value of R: 12.74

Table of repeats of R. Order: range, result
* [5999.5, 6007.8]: 11.83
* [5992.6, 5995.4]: 13.45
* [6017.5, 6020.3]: 12.32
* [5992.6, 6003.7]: 12.75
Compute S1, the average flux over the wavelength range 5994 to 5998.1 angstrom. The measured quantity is 13.3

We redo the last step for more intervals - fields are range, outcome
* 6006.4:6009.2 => 13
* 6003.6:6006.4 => 12.7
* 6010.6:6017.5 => 13.3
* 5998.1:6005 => 13.7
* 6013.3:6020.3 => 13.2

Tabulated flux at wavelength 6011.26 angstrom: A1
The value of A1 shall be 12.74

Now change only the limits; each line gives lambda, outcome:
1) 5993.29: 14.52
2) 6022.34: 13.22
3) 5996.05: 12.75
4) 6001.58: 13.8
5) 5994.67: 13.45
